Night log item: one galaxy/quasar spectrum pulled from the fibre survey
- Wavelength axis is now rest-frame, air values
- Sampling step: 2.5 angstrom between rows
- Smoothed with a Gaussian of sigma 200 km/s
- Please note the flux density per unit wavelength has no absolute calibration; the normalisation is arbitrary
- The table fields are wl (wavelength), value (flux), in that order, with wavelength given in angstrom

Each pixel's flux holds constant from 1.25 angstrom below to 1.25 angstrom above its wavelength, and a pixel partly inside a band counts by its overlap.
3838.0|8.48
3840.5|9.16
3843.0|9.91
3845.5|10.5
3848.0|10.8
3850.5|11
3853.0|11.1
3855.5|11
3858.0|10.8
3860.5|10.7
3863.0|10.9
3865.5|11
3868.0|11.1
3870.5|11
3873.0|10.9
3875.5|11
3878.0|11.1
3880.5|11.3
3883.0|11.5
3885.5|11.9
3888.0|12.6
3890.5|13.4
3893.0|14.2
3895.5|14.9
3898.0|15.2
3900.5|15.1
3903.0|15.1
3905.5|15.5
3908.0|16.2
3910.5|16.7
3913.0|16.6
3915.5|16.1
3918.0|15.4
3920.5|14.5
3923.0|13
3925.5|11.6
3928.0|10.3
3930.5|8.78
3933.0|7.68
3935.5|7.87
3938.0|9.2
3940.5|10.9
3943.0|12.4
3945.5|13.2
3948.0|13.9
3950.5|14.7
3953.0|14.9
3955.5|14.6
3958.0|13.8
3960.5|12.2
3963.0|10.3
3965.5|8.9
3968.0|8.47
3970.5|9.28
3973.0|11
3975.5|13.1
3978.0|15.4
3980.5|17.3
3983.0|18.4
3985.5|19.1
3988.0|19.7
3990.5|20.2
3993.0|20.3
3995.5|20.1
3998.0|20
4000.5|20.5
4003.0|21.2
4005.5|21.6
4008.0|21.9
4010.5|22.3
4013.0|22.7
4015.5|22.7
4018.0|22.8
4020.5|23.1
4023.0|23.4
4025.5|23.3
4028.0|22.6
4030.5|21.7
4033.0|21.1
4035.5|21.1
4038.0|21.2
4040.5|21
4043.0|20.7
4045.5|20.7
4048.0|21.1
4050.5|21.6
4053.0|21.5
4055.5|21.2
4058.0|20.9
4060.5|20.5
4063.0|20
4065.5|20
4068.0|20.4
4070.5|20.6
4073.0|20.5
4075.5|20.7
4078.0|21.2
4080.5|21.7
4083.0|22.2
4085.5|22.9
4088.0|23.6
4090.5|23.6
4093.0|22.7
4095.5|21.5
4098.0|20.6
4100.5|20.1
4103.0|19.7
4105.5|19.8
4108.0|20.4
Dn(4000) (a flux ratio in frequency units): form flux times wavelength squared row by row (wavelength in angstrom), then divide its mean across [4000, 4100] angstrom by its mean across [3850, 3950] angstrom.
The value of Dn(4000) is 1.87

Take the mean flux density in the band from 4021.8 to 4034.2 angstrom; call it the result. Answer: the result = 22.4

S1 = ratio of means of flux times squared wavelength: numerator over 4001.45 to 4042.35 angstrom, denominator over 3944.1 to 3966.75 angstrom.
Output 1.8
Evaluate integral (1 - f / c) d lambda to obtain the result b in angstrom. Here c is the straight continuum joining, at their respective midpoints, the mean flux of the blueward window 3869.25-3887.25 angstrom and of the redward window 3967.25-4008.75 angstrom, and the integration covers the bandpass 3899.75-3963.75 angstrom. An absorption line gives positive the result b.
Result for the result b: 4.8 angstrom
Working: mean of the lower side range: 11.3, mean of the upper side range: 17.6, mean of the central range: 13.1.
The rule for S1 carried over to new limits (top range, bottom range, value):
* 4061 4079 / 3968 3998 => 1.29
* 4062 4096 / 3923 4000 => 1.67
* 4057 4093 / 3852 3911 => 1.86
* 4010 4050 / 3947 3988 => 1.66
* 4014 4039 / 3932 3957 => 1.94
